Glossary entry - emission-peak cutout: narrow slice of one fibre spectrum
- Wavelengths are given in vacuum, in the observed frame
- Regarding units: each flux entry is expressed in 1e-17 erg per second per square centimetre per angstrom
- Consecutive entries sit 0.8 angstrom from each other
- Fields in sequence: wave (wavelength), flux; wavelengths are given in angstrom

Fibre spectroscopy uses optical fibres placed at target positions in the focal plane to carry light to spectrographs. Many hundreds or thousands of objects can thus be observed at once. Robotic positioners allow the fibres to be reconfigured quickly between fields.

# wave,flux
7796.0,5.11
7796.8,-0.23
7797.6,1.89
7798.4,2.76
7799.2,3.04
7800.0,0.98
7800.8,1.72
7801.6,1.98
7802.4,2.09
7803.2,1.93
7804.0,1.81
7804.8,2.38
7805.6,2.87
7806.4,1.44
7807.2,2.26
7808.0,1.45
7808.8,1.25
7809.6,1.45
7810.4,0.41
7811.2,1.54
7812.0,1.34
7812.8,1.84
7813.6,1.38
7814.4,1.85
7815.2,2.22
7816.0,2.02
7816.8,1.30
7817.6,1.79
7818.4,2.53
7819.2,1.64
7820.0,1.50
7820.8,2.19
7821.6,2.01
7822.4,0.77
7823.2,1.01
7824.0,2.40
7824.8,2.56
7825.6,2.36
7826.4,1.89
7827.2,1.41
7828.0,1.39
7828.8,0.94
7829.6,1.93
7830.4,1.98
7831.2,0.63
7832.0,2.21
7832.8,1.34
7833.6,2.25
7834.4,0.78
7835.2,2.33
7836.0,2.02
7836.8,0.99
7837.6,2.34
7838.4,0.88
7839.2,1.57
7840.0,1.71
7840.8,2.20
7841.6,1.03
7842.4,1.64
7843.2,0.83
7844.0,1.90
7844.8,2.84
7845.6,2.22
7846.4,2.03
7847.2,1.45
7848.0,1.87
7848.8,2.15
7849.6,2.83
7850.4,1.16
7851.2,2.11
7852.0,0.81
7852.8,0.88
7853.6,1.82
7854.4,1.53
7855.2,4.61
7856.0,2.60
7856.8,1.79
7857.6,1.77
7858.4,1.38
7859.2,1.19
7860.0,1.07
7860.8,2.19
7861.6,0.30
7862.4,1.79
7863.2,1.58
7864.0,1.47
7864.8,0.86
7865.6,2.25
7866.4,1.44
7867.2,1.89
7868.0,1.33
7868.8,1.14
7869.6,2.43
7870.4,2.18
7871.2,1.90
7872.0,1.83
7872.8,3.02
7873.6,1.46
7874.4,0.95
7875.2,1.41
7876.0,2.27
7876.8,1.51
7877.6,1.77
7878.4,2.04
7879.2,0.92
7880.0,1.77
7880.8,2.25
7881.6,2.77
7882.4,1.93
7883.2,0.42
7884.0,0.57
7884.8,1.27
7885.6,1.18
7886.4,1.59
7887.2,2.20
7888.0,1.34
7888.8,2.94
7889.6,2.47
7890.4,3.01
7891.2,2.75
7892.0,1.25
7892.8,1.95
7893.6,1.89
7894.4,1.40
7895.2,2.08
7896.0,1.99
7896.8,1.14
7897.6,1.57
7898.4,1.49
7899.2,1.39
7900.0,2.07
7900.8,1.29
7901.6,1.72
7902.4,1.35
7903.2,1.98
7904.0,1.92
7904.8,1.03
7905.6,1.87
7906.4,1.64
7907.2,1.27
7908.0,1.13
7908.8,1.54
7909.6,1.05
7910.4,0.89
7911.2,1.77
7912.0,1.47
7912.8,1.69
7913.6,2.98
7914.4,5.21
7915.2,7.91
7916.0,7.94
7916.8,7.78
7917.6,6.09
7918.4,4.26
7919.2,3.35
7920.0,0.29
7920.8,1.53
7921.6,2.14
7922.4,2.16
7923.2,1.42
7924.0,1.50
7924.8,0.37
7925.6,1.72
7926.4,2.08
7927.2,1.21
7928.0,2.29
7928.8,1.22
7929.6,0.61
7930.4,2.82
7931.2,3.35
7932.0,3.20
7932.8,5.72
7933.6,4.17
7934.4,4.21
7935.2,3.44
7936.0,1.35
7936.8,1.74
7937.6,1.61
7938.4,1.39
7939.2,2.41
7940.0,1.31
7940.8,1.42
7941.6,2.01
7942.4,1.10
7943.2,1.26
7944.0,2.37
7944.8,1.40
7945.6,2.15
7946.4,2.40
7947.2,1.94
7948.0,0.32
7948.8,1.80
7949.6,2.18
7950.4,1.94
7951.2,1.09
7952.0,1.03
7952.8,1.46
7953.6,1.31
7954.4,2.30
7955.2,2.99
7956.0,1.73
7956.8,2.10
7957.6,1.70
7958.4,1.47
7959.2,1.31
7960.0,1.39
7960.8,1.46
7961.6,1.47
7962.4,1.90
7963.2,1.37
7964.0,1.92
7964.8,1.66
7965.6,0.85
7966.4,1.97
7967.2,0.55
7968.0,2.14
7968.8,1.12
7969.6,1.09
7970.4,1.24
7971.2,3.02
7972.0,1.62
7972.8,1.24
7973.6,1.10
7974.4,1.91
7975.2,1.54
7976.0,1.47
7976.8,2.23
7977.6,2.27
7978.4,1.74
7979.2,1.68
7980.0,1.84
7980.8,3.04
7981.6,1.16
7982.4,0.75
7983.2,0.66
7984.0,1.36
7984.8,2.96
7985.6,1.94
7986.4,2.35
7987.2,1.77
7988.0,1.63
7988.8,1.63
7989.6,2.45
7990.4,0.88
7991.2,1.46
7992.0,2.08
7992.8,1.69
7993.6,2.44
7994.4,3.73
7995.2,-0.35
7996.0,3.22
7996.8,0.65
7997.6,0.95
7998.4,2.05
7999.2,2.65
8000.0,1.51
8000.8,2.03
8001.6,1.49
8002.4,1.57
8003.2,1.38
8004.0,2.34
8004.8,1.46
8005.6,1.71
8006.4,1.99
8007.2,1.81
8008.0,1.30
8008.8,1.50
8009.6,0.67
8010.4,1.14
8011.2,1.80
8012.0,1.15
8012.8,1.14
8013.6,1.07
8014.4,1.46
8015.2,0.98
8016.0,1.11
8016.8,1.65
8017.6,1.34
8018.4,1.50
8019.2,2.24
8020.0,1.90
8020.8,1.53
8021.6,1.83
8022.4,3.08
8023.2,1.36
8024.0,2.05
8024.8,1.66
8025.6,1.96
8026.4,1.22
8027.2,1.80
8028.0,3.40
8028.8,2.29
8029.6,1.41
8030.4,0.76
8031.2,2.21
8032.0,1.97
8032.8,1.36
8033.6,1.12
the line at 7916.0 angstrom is [S II]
